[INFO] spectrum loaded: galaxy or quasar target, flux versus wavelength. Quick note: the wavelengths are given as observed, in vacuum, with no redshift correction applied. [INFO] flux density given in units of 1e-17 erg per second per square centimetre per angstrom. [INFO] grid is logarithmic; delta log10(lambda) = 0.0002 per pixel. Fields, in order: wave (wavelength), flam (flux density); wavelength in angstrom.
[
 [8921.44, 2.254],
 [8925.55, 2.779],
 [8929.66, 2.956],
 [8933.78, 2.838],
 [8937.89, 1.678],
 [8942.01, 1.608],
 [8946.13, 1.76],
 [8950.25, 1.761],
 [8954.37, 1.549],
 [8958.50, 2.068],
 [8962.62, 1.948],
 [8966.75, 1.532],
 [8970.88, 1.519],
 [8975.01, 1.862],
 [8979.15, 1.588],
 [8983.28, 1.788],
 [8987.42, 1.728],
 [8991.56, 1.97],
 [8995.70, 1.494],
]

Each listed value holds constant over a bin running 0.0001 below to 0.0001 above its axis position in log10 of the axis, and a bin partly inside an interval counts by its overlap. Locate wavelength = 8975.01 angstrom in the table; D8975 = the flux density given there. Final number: 1.862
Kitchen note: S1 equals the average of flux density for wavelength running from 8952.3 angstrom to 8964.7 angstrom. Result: 1.85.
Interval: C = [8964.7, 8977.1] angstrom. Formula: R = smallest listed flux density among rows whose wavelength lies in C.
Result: 1.519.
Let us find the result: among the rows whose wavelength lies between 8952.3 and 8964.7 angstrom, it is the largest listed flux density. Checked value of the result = 2.068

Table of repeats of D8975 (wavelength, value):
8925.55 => 2.779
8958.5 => 2.068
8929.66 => 2.956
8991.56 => 1.97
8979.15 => 1.588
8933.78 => 2.838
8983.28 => 1.788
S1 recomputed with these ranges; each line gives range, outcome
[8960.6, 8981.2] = 1.69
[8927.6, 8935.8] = 2.9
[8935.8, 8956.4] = 1.67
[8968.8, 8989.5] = 1.7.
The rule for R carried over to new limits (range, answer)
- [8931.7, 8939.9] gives 1.678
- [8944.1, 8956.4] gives 1.549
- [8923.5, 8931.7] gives 2.779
